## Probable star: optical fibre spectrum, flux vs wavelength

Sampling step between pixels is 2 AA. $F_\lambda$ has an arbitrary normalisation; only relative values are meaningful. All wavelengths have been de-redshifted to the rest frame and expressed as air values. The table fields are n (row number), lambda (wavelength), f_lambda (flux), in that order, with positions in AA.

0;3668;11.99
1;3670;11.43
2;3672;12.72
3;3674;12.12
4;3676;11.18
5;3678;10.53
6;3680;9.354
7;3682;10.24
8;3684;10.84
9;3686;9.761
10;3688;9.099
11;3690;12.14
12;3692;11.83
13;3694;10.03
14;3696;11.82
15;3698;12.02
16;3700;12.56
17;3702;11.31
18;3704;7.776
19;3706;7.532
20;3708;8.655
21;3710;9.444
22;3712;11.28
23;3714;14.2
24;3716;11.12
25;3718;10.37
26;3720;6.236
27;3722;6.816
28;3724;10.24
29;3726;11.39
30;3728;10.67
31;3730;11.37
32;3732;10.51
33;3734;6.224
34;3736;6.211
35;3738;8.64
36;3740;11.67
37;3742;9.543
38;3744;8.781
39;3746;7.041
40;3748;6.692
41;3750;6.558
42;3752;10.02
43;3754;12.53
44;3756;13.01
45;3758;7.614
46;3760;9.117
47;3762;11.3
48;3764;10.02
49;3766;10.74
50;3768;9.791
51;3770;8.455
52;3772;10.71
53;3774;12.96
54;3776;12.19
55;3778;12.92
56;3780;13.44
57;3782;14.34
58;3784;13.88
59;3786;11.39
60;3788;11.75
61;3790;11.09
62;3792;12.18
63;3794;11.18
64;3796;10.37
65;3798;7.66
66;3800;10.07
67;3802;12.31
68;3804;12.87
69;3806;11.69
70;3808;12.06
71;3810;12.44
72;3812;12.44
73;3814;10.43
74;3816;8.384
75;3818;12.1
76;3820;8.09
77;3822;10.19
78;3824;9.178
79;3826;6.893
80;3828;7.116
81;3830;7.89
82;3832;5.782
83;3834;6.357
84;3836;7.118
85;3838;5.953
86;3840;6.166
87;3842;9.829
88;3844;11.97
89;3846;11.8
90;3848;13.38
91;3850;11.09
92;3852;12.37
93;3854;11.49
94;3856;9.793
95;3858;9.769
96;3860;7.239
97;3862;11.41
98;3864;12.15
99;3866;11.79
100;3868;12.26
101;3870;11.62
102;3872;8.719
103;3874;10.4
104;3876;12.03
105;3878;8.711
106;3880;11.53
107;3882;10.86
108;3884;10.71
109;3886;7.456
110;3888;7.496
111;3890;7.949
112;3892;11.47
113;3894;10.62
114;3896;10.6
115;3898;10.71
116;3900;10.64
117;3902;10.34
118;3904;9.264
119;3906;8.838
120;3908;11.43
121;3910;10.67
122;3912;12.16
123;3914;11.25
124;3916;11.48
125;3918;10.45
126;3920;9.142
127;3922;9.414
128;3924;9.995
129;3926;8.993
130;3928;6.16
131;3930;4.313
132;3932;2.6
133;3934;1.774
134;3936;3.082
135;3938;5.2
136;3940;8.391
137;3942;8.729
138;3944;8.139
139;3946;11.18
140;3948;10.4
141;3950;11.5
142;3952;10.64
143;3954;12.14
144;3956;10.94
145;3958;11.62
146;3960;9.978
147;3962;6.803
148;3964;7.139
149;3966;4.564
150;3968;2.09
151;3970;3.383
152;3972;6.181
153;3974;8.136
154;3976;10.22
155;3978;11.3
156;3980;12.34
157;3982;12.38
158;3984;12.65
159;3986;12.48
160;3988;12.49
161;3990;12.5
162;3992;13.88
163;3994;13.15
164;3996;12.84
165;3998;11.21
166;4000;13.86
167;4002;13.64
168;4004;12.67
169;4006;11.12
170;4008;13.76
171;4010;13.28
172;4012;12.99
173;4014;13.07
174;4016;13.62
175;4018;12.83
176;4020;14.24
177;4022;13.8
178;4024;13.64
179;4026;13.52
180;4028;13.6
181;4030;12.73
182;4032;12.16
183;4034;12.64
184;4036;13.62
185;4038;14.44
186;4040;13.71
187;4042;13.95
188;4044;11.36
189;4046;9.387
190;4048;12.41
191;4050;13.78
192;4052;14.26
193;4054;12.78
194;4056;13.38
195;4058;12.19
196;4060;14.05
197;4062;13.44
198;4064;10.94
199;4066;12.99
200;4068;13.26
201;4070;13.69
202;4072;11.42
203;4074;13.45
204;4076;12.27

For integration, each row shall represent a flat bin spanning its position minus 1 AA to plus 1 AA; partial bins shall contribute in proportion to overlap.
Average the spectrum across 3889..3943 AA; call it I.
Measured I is 8.73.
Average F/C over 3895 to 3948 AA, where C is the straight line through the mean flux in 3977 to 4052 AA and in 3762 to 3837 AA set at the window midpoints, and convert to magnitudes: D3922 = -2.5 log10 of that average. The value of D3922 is 0.34 mag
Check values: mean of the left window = 10.5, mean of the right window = 12.9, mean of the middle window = 8.68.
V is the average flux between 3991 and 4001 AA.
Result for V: 13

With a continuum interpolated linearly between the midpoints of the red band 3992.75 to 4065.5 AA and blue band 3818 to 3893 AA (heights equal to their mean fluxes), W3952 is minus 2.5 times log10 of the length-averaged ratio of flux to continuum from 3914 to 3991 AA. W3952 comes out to 0.30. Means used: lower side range 9.66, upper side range 13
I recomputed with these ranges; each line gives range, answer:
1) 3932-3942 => 4.82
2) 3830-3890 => 9.84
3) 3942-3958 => 10.6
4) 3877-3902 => 9.91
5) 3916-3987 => 8.46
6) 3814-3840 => 7.95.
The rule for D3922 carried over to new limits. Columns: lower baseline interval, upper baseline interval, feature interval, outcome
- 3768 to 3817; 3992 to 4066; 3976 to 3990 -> 0.051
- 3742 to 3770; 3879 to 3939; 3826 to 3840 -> 0.344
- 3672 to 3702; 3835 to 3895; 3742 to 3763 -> 0.156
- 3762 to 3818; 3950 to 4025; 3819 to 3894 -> 0.176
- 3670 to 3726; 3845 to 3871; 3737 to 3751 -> 0.258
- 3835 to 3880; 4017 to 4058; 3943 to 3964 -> 0.161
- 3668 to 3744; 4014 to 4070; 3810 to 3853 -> 0.207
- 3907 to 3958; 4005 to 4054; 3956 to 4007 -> 0.074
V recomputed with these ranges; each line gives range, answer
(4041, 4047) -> 11.6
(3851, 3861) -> 10.1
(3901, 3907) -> 9.48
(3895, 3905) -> 10.3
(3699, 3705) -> 10.5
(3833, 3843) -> 7.08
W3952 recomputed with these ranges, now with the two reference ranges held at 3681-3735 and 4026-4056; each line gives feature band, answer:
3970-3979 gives 0.43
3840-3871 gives 0.04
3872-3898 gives 0.17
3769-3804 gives -0.07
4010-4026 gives -0.06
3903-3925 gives 0.15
